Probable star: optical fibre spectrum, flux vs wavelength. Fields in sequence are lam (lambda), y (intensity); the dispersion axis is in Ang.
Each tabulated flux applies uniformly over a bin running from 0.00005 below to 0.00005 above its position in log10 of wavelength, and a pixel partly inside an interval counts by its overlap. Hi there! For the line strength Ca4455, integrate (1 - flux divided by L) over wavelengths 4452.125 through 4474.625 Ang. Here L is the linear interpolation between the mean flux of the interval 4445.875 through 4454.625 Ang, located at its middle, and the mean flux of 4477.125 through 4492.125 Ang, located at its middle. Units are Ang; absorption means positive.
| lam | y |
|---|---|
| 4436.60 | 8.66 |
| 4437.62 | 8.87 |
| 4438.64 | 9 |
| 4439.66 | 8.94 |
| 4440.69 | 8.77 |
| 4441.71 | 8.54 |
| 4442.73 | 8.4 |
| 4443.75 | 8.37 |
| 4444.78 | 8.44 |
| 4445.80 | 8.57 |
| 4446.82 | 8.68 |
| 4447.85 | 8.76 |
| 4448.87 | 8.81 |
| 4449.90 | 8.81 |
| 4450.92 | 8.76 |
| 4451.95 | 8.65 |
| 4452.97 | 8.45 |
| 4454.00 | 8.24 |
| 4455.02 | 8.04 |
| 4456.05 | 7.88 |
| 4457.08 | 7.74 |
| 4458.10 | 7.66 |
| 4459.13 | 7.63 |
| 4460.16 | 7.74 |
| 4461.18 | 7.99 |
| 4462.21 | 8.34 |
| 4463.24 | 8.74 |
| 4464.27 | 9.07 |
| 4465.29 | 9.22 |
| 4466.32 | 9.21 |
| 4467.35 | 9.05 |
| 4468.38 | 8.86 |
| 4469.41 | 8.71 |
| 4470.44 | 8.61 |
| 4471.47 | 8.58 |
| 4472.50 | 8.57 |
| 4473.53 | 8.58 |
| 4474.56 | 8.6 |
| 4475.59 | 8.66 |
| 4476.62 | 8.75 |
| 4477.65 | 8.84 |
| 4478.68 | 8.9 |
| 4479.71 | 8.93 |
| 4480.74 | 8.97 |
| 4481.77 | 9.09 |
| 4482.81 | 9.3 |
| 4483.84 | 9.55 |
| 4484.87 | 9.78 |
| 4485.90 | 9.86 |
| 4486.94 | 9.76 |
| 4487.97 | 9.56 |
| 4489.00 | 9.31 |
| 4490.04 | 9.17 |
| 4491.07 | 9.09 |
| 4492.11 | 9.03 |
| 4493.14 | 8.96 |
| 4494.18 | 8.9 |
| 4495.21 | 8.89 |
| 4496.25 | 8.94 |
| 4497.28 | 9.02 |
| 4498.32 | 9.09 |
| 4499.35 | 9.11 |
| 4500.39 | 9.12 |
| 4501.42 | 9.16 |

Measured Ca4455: 1.1 Ang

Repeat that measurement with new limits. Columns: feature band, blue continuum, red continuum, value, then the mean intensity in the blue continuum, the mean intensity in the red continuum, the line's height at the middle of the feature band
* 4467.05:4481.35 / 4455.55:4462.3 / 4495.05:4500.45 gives -0.8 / 7.82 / 9.03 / 8.3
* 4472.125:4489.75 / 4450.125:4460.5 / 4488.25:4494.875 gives -0.6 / 8.1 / 9.09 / 8.8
